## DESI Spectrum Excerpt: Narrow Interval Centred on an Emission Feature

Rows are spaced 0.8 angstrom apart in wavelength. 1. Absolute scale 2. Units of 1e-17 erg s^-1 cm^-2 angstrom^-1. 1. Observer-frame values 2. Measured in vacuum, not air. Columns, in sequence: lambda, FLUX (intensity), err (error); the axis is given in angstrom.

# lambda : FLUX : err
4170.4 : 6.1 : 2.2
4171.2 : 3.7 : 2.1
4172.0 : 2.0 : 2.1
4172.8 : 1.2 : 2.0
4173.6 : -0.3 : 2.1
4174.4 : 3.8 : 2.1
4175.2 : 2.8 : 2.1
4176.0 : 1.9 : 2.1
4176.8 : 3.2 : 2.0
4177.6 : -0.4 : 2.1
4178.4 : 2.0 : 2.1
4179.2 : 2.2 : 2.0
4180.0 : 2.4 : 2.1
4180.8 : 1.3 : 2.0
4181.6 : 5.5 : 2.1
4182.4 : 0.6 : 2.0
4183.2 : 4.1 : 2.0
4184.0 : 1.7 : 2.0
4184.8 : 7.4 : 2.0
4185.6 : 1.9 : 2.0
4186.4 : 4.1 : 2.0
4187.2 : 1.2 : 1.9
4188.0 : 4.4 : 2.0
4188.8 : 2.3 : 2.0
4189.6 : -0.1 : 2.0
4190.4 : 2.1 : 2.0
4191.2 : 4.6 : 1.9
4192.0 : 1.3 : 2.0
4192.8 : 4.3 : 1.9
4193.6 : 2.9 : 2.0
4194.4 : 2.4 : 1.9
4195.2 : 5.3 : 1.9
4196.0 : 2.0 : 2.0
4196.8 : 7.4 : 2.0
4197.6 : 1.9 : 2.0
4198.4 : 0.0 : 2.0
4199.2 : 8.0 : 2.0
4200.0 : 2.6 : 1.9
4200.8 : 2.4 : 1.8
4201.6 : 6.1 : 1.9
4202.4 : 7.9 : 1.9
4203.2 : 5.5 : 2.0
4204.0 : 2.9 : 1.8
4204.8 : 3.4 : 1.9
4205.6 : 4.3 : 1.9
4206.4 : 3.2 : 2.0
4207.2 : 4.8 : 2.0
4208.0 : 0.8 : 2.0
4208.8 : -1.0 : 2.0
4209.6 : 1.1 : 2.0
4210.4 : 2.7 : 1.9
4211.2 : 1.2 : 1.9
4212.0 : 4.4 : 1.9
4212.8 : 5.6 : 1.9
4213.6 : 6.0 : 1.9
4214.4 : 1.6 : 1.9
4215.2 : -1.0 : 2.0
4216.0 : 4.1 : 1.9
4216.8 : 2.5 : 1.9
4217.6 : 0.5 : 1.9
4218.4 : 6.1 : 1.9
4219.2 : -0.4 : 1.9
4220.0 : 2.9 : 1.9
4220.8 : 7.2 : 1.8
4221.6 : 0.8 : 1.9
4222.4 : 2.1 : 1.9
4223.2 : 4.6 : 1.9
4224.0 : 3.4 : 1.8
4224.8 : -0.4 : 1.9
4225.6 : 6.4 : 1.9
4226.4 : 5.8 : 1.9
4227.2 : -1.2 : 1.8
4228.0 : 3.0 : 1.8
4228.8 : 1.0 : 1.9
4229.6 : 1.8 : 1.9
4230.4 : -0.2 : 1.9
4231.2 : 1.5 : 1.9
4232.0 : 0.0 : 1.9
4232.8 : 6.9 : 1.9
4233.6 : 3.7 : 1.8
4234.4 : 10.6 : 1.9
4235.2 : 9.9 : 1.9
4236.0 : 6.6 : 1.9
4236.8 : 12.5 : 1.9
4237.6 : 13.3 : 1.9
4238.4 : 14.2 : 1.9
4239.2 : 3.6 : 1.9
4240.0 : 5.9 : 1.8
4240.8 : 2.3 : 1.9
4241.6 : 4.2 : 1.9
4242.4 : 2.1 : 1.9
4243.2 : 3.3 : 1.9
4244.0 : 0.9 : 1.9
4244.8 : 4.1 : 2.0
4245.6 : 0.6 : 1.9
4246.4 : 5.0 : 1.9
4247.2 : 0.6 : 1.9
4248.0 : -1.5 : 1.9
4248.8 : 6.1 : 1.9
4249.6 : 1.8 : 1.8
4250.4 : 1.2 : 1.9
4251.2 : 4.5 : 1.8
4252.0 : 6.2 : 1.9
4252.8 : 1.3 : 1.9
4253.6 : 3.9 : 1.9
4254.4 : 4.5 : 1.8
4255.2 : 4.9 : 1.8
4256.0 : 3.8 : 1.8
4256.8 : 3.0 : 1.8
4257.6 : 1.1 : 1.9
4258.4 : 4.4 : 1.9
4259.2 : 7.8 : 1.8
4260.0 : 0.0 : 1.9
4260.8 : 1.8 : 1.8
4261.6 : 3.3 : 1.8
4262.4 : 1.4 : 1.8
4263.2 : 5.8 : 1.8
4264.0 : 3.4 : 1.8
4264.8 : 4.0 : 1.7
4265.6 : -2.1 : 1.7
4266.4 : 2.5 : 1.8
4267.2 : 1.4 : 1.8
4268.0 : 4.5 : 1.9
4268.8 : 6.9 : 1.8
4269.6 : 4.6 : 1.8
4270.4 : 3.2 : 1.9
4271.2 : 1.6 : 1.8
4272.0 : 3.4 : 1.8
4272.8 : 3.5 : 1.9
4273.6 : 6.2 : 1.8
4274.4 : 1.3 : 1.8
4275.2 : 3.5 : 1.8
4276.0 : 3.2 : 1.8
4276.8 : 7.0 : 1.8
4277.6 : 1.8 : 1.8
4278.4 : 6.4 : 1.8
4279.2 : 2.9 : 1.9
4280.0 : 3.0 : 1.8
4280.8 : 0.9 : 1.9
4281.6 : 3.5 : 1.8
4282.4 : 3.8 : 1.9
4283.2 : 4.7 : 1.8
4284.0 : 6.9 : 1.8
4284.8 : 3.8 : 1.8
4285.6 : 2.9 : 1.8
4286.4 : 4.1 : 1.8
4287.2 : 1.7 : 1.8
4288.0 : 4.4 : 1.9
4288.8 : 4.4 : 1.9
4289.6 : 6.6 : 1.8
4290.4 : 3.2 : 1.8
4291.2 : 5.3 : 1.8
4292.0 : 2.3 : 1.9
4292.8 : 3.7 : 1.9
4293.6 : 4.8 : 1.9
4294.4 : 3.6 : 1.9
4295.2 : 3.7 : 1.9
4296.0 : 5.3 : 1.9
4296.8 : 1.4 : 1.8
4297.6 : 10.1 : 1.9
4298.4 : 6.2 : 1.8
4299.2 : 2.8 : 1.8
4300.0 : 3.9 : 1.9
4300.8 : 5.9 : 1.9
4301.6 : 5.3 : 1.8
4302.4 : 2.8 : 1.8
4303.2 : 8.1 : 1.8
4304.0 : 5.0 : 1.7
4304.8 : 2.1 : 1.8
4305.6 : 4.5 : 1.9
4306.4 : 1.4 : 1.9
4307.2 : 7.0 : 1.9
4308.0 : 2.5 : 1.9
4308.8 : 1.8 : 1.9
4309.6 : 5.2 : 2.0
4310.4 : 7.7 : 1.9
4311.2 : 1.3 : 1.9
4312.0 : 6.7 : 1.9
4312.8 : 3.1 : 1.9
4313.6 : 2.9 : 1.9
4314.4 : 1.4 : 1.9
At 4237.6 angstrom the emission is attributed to [O II]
